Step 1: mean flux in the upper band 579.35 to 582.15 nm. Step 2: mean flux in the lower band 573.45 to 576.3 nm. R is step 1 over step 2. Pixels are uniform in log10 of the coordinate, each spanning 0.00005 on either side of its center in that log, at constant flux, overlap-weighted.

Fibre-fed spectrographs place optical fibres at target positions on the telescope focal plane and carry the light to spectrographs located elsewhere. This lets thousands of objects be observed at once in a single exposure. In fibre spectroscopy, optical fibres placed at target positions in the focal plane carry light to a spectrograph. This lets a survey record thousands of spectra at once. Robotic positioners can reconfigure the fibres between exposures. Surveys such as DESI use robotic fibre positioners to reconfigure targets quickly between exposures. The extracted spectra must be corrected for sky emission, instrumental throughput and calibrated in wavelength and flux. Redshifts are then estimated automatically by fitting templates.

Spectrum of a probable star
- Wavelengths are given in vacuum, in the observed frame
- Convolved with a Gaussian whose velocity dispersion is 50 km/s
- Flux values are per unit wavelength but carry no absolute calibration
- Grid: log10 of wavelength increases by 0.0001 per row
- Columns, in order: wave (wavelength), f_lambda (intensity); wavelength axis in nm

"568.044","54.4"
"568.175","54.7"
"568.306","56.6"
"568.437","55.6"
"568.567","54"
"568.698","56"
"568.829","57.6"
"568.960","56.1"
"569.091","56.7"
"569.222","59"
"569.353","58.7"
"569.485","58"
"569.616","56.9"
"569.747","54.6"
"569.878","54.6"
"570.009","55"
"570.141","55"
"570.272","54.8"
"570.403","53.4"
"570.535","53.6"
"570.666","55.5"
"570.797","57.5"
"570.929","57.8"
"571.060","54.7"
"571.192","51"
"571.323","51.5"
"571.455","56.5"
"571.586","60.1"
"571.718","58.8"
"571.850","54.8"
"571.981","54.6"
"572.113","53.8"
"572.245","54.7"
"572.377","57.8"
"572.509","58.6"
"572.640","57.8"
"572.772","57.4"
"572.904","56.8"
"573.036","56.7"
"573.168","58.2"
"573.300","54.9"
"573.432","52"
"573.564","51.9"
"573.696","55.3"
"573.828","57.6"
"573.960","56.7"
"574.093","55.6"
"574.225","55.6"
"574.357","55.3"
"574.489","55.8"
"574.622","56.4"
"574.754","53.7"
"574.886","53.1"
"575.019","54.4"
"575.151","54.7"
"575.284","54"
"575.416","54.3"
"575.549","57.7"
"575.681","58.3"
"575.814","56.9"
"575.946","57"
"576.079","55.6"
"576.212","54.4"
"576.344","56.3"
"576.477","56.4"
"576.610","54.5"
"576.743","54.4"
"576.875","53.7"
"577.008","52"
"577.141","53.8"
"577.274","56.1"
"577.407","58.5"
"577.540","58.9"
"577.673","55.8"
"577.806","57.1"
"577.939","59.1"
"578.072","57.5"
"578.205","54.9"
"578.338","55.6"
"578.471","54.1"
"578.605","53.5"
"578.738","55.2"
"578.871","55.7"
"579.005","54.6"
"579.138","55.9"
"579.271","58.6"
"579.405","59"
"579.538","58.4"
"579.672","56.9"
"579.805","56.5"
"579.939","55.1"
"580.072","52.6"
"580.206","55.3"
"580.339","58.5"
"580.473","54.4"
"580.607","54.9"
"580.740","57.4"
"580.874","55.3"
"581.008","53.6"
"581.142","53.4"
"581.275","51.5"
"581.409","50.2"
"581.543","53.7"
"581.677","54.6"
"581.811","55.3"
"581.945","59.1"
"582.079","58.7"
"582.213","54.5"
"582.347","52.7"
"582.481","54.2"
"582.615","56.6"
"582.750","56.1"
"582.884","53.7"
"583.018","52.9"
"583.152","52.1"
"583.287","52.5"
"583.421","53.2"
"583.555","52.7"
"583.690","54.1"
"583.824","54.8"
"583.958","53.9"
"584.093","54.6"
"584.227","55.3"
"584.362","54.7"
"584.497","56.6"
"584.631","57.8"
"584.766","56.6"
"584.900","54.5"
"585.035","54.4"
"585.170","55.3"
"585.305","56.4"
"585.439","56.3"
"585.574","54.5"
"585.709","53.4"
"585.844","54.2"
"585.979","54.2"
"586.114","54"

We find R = 1.0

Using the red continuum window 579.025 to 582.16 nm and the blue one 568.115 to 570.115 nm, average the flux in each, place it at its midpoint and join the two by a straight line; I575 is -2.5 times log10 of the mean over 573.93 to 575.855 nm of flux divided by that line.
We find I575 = 0.01 mag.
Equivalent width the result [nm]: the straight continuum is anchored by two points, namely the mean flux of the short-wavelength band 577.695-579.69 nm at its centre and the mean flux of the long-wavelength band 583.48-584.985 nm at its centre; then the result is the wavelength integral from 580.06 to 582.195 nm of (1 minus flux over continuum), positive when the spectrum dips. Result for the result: 0.03 nm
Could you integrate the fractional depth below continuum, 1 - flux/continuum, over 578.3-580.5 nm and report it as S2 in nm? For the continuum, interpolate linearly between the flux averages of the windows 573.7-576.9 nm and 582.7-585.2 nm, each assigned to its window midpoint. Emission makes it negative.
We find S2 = -0.03 nm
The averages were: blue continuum 55.5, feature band 55.9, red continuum 54.5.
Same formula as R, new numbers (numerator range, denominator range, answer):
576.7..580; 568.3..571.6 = 1.01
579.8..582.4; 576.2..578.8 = 0.99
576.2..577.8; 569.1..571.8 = 0.99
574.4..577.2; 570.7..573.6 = 0.99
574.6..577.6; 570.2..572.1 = 1.00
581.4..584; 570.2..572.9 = 0.98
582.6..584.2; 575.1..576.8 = 0.97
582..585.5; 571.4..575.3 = 0.98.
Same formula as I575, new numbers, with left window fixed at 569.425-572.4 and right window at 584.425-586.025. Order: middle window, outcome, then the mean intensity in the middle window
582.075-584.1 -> 0.03 mag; 54.1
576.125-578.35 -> -0.01 mag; 55.8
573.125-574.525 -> 0.00 mag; 55.3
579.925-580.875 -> 0.00 mag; 55.5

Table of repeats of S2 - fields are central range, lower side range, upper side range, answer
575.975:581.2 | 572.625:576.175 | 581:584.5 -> -0.08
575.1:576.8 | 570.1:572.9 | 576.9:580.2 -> 0.00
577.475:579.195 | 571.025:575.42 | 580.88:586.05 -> -0.03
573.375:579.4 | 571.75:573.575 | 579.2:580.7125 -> 0.06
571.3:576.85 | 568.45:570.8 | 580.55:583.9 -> -0.04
